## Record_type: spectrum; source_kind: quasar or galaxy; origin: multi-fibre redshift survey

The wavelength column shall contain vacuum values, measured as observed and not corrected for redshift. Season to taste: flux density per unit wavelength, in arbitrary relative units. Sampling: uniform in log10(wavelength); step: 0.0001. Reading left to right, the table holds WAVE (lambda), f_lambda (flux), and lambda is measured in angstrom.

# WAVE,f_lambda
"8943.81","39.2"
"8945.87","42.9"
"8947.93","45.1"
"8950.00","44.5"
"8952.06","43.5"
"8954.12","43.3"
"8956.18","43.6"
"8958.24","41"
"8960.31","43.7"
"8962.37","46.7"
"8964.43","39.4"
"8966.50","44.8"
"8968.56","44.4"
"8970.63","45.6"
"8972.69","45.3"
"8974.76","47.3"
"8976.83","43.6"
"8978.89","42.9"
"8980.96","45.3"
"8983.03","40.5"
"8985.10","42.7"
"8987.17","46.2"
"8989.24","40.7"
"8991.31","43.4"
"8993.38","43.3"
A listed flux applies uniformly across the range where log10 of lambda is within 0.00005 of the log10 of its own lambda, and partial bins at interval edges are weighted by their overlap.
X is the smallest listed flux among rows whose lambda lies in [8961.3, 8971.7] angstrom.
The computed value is 39.4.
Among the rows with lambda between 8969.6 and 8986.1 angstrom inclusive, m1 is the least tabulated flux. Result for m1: 40.5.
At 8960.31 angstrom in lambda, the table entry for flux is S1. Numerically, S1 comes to 43.7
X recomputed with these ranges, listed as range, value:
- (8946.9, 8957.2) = 43.3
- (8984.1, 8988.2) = 42.7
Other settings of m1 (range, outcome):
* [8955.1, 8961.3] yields 41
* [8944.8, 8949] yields 42.9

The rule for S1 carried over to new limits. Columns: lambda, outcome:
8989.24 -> 40.7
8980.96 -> 45.3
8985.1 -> 42.7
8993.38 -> 43.3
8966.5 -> 44.8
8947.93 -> 45.1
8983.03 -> 40.5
